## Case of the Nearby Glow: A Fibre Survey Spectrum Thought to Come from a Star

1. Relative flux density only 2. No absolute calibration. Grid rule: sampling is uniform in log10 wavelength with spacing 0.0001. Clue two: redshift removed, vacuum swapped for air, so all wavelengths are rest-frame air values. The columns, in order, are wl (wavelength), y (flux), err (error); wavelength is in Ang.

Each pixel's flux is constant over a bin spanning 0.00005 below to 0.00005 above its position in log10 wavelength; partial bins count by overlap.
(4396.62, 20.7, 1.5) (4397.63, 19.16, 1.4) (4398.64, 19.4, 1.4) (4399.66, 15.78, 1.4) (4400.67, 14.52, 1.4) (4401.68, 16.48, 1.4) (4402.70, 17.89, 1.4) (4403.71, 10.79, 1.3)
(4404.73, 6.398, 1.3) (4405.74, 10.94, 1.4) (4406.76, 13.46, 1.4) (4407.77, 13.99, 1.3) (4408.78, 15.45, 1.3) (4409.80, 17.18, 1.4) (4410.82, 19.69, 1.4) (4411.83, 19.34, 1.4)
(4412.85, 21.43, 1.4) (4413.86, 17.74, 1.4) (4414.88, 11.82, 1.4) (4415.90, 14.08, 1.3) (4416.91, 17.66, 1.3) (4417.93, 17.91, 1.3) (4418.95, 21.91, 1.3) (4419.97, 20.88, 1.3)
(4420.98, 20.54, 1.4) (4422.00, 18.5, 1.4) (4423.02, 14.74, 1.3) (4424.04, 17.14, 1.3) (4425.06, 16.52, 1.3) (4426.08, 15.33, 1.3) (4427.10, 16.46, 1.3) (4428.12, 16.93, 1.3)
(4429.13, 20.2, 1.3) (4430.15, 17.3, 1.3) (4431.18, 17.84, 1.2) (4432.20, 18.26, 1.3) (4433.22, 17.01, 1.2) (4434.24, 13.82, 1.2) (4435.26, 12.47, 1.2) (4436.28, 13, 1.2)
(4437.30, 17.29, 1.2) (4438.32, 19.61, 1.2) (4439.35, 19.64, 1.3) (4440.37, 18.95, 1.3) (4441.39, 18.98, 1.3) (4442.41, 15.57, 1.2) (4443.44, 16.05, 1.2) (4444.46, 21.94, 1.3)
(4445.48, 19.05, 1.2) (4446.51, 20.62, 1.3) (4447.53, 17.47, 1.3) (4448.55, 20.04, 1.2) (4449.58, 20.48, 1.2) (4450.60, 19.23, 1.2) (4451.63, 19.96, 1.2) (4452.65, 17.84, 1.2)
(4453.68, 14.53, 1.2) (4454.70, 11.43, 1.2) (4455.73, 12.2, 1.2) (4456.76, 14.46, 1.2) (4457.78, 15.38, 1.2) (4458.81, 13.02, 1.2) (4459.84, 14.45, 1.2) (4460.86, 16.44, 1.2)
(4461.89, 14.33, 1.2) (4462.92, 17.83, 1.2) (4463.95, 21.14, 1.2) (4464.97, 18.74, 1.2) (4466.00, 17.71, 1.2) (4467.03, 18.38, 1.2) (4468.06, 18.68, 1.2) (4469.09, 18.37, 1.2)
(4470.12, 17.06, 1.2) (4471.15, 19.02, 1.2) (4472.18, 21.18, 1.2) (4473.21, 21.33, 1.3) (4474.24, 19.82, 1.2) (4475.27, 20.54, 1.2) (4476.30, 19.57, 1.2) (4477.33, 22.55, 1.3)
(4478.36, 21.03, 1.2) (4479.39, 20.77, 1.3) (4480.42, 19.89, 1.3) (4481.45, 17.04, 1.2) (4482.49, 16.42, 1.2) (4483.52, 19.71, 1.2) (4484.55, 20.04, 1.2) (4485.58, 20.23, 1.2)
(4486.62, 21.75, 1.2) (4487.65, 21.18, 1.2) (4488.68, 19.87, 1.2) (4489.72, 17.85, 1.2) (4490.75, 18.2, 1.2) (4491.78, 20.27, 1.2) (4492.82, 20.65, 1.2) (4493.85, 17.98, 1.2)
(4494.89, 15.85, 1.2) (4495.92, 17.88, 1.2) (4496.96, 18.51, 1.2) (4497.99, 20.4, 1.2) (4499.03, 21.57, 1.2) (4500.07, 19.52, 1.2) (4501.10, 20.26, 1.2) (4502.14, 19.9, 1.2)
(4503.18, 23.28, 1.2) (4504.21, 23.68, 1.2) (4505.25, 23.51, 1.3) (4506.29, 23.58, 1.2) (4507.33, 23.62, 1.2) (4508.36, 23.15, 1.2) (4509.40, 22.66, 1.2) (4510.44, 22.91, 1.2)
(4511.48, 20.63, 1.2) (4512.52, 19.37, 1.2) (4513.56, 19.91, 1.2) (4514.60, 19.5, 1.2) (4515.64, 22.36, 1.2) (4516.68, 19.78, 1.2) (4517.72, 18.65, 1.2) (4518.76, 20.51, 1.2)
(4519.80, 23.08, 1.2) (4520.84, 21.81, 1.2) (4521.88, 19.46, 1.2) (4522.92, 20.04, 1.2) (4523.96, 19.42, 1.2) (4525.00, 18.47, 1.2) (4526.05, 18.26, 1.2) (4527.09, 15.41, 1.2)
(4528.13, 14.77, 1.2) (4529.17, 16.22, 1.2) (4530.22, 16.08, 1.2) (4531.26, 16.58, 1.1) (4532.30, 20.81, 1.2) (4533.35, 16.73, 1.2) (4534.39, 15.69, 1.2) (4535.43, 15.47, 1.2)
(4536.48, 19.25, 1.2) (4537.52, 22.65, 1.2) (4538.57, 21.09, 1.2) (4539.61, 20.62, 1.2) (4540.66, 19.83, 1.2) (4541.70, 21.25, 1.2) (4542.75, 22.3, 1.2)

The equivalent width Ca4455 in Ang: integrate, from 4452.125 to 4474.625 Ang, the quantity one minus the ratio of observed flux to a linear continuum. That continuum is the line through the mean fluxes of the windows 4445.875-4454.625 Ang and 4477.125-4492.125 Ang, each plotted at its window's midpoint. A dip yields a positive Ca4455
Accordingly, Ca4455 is 2.4 Ang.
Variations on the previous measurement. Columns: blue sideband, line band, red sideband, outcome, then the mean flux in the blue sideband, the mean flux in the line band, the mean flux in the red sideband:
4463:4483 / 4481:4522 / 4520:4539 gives -3.5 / 19.4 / 20.4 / 18.3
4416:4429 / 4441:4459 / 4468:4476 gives 1.5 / 17.8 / 17.2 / 19.5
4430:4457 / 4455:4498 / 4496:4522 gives 1.8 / 17.2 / 18.5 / 21.2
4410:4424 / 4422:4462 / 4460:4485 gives 3.5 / 18.1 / 16.9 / 19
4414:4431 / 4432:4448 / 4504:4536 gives 0.3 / 17.4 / 17.5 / 19.7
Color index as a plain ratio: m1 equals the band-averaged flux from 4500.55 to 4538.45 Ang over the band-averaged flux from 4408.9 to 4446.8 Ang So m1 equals 1.13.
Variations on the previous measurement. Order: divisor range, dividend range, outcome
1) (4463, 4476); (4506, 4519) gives 1.10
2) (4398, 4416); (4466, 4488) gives 1.28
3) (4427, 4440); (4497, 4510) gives 1.30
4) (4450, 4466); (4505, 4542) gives 1.22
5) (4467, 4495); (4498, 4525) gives 1.09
